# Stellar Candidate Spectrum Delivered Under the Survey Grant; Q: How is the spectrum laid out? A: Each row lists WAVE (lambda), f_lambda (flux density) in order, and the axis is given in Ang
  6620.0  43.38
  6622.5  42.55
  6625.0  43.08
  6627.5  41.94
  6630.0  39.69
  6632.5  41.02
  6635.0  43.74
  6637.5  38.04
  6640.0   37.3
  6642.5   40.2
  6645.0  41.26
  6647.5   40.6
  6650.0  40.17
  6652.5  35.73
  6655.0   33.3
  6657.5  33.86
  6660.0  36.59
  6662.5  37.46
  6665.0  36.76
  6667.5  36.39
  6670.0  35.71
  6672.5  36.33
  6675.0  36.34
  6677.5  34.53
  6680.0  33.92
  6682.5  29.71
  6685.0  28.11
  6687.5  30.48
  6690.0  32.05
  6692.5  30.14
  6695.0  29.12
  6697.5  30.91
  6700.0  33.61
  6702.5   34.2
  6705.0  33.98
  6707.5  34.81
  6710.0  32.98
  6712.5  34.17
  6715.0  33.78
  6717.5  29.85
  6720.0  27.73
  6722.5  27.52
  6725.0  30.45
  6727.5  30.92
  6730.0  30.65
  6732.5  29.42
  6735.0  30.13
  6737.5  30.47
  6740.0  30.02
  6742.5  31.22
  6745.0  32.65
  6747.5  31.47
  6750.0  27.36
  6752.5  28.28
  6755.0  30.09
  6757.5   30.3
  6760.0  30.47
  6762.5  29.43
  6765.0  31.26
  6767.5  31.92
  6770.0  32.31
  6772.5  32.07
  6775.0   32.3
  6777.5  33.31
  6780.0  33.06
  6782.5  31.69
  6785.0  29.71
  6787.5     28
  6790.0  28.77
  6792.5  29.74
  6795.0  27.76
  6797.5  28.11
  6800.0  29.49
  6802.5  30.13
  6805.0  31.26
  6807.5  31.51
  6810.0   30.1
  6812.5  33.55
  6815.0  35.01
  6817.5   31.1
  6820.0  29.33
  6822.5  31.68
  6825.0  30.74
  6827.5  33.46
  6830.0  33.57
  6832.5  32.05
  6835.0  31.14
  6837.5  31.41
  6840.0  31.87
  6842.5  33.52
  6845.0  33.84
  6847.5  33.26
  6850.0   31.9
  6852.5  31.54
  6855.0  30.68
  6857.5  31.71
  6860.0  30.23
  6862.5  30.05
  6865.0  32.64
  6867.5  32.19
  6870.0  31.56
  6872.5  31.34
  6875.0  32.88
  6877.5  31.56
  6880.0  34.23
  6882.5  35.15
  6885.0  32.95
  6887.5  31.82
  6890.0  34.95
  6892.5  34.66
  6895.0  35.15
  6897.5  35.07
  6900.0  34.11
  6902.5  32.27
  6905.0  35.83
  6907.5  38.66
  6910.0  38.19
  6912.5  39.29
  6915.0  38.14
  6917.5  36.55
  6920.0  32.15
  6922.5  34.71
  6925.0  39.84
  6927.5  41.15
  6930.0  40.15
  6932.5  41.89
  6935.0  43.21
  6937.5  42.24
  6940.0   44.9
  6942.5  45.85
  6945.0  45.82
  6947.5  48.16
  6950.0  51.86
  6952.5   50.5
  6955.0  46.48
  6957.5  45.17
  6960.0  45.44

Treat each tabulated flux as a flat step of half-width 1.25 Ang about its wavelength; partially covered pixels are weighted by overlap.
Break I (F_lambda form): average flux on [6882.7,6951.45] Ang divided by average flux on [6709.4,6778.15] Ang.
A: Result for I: 1.26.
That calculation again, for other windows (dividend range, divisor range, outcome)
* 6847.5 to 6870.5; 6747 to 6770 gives 1.04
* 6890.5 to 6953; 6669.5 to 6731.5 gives 1.24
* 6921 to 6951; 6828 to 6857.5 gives 1.34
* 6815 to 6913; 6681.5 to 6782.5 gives 1.06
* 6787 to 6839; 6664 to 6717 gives 0.93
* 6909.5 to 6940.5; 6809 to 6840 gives 1.23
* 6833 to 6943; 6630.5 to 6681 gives 0.93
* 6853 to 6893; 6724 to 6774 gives 1.06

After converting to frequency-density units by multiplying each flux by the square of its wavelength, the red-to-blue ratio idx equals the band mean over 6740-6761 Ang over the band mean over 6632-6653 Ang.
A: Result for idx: 0.78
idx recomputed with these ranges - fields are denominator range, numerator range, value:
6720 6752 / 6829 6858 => 1.11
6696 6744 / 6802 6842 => 1.04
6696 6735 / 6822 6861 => 1.05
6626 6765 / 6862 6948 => 1.17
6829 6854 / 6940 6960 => 1.51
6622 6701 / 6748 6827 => 0.88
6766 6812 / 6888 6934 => 1.24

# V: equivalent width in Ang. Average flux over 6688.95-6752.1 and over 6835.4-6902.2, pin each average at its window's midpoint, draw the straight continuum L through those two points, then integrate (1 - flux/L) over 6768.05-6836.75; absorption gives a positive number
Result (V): 1.79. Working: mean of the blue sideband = 31.1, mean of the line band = 31.2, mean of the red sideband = 32.7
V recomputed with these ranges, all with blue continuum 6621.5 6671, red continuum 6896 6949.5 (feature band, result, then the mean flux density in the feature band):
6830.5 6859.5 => 5.4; 32.1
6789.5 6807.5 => 4.5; 29.5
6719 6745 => 6.0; 30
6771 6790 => 3.8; 31.3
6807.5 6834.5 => 5.0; 32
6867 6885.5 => 3.1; 32.7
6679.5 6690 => 2.3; 30.5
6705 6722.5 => 3.1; 32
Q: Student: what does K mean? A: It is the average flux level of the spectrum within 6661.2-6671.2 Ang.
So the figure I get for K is 36.6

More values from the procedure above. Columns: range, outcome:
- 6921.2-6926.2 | 37.2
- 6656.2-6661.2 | 35.2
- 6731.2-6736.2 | 29.8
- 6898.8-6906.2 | 34.1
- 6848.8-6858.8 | 31.4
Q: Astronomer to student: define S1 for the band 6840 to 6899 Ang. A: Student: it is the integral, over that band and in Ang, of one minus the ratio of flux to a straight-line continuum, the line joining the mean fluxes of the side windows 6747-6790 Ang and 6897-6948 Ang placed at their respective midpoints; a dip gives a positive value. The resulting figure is 5.9 Ang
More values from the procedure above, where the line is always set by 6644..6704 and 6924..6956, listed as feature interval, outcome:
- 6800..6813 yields 2.8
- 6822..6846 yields 4.9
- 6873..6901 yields 5.9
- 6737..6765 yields 5.4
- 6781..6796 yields 3.7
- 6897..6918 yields 3.4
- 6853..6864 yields 2.9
